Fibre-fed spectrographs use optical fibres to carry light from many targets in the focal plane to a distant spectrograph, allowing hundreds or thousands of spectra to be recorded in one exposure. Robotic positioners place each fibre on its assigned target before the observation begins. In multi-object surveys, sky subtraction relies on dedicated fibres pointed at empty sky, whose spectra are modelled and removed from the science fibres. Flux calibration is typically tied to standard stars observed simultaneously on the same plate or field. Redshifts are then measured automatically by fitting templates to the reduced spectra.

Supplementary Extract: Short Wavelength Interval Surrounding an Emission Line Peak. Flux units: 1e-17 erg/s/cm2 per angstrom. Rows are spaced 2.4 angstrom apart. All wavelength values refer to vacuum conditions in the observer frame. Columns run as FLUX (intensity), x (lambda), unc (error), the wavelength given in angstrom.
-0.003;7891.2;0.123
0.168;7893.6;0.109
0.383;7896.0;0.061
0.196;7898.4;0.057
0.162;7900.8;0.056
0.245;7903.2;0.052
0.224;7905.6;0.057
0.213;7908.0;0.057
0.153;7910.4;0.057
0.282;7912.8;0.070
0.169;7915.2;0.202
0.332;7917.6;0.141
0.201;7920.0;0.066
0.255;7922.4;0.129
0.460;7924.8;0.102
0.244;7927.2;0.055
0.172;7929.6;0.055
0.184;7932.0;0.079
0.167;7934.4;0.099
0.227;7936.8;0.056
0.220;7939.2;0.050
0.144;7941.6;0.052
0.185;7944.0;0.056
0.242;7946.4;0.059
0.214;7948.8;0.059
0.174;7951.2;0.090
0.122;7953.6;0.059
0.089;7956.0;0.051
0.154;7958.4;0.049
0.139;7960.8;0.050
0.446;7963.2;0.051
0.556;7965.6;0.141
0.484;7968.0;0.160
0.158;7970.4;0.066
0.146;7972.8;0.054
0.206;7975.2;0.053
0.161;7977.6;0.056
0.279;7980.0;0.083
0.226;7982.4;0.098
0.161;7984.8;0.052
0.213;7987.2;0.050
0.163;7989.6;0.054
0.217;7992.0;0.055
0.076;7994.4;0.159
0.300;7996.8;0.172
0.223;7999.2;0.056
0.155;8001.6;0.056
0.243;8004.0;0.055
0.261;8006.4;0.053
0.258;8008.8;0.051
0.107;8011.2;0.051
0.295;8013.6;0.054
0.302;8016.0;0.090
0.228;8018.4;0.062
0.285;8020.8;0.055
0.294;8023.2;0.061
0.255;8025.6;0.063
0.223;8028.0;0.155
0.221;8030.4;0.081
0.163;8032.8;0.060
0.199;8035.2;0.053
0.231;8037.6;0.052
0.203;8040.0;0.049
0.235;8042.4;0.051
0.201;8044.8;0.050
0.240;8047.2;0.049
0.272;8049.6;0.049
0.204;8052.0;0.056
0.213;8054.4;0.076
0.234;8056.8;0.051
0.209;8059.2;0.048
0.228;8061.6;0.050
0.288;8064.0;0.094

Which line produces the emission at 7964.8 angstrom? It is Hgamma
